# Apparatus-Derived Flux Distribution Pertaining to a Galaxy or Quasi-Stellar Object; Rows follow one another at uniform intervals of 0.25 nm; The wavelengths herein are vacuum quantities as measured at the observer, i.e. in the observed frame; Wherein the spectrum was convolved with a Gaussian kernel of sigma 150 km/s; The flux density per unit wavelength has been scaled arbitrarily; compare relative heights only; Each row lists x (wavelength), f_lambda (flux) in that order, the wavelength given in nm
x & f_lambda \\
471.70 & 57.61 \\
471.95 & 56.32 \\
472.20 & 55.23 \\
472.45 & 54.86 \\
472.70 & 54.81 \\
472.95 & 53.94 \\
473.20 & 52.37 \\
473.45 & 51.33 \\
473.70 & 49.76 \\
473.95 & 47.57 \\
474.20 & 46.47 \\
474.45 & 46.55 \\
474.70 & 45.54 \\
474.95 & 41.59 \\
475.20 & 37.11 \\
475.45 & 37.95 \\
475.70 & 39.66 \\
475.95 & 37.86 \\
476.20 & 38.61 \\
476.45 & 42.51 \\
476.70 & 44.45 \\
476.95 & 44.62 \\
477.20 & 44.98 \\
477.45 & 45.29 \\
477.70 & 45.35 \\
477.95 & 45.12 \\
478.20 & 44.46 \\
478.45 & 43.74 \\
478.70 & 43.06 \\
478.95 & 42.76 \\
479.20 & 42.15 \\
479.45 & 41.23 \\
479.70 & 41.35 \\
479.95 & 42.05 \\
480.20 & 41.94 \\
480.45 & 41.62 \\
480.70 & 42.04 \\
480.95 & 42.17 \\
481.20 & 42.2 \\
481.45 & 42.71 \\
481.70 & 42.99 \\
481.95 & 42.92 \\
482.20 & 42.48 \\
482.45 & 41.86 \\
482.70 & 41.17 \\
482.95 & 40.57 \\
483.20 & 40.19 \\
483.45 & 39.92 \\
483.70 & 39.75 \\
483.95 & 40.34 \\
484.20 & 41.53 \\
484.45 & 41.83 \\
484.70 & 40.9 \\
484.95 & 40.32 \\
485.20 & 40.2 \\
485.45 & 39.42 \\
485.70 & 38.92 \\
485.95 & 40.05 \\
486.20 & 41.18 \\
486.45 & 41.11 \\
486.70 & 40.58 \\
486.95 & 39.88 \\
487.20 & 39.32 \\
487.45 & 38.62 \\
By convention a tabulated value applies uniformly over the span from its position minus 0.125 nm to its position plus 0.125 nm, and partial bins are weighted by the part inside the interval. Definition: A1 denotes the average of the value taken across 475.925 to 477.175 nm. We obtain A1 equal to 42.2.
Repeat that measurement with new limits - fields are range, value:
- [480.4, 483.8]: 41.6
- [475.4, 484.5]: 42.1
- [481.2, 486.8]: 41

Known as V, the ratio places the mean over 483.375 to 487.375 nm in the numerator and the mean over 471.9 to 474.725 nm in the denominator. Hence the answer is 0.79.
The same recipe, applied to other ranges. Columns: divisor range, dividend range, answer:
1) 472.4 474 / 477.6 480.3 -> 0.82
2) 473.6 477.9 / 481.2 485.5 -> 0.95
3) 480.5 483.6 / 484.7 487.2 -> 0.96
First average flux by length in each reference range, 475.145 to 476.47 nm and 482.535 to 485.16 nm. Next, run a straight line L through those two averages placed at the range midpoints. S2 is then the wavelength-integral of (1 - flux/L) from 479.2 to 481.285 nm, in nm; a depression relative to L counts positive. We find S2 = -0.11 nm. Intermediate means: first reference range 38.8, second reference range 40.7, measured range 41.8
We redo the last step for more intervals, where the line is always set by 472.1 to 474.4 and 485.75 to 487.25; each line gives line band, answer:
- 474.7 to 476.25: 0.323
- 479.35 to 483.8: 0.288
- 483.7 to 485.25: 0.046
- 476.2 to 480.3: 0.350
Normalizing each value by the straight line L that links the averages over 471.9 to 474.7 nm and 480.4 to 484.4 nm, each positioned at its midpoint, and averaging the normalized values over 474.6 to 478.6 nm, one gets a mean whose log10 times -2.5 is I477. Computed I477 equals 0.13 mag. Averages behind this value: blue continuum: 51.3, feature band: 42.4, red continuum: 41.5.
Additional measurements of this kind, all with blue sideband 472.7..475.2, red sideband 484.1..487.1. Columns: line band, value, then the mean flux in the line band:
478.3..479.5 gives 0.05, 42.7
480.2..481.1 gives 0.04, 42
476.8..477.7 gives 0.02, 45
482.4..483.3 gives 0.04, 40.9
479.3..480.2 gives 0.07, 41.6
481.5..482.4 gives 0.00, 42.7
